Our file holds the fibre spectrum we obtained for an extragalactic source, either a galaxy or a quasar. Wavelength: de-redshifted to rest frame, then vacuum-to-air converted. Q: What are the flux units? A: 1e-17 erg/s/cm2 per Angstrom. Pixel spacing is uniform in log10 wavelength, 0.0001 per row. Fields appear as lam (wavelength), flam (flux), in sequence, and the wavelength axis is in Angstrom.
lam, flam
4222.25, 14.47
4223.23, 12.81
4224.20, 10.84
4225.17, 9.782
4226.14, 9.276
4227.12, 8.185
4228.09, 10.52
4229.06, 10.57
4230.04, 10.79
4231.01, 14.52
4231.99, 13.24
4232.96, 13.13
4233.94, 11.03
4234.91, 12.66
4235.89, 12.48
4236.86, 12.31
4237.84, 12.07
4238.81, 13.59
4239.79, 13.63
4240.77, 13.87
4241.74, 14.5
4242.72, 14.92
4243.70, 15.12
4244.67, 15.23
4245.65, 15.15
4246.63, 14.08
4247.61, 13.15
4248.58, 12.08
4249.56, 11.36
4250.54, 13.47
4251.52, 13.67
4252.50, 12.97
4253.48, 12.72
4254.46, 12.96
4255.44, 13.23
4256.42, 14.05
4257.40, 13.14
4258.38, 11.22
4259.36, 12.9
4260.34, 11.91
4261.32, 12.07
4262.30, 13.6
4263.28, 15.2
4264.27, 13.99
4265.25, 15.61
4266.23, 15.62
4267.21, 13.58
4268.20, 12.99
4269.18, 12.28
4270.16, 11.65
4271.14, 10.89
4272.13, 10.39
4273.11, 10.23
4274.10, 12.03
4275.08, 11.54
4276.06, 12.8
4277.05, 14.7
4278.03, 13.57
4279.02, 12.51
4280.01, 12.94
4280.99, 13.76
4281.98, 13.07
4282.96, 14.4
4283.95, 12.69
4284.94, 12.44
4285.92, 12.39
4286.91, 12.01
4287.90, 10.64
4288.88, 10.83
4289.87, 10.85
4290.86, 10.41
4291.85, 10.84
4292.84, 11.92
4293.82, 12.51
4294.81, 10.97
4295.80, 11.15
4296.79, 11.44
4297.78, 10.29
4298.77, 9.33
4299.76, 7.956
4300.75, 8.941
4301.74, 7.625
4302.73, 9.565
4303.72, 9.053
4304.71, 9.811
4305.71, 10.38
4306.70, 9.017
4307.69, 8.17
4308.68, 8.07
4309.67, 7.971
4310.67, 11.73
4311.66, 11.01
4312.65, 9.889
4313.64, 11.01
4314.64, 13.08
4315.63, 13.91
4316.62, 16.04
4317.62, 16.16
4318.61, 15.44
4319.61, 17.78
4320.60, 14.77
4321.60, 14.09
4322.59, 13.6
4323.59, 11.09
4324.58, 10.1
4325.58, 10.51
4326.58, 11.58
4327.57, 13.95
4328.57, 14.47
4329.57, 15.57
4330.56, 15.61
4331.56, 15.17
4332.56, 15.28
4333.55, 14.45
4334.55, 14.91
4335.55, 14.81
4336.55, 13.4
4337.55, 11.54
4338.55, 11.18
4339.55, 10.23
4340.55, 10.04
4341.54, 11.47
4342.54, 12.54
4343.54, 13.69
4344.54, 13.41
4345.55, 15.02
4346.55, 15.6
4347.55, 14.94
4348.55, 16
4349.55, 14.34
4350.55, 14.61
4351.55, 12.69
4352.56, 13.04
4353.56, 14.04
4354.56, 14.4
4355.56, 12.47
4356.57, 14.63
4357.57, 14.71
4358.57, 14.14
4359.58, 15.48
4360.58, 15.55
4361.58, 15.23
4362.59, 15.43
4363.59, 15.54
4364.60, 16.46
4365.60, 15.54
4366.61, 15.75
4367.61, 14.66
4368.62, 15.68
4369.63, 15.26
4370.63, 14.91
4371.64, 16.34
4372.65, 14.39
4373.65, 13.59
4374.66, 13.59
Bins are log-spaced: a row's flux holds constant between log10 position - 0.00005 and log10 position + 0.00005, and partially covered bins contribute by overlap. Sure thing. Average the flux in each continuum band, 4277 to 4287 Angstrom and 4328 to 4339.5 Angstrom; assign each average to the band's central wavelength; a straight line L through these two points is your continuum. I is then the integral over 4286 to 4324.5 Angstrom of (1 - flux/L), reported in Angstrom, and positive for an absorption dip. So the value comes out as 6.4 Angstrom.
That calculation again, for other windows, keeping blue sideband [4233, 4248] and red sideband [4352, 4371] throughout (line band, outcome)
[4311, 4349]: 2.7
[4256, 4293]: 3.6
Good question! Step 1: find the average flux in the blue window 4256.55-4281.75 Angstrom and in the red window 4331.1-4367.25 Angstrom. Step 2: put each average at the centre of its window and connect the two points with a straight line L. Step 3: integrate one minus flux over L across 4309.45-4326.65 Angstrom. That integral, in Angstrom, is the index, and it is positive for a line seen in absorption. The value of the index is 1.0 Angstrom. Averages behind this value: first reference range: 12.9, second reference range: 14.1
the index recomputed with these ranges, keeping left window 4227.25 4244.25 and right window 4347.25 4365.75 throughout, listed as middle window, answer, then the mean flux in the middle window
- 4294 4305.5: 3.37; 9.74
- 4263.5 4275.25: 0.58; 12.7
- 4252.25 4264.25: 0.10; 13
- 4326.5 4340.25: 0.56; 13.7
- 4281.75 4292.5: 1.39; 11.8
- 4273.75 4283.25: 0.24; 13.1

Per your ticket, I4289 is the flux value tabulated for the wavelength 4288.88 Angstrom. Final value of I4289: 10.83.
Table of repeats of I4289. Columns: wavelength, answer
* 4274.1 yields 12.03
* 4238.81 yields 13.59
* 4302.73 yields 9.565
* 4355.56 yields 12.47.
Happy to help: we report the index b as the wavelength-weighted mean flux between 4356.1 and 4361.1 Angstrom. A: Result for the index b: 14.9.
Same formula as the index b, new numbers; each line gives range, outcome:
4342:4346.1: 13.6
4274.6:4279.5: 13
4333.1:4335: 14.7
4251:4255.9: 13.1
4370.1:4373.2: 15.2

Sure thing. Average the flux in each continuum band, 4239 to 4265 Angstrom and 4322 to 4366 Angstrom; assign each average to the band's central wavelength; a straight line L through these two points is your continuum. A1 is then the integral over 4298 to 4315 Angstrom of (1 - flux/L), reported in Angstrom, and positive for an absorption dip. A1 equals 5.1 Angstrom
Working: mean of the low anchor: 13.5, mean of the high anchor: 13.8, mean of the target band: 9.55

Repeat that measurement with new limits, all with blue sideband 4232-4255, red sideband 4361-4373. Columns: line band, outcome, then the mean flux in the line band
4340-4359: 1.7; 13.8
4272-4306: 6.6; 11.3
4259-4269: 0.0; 13.7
